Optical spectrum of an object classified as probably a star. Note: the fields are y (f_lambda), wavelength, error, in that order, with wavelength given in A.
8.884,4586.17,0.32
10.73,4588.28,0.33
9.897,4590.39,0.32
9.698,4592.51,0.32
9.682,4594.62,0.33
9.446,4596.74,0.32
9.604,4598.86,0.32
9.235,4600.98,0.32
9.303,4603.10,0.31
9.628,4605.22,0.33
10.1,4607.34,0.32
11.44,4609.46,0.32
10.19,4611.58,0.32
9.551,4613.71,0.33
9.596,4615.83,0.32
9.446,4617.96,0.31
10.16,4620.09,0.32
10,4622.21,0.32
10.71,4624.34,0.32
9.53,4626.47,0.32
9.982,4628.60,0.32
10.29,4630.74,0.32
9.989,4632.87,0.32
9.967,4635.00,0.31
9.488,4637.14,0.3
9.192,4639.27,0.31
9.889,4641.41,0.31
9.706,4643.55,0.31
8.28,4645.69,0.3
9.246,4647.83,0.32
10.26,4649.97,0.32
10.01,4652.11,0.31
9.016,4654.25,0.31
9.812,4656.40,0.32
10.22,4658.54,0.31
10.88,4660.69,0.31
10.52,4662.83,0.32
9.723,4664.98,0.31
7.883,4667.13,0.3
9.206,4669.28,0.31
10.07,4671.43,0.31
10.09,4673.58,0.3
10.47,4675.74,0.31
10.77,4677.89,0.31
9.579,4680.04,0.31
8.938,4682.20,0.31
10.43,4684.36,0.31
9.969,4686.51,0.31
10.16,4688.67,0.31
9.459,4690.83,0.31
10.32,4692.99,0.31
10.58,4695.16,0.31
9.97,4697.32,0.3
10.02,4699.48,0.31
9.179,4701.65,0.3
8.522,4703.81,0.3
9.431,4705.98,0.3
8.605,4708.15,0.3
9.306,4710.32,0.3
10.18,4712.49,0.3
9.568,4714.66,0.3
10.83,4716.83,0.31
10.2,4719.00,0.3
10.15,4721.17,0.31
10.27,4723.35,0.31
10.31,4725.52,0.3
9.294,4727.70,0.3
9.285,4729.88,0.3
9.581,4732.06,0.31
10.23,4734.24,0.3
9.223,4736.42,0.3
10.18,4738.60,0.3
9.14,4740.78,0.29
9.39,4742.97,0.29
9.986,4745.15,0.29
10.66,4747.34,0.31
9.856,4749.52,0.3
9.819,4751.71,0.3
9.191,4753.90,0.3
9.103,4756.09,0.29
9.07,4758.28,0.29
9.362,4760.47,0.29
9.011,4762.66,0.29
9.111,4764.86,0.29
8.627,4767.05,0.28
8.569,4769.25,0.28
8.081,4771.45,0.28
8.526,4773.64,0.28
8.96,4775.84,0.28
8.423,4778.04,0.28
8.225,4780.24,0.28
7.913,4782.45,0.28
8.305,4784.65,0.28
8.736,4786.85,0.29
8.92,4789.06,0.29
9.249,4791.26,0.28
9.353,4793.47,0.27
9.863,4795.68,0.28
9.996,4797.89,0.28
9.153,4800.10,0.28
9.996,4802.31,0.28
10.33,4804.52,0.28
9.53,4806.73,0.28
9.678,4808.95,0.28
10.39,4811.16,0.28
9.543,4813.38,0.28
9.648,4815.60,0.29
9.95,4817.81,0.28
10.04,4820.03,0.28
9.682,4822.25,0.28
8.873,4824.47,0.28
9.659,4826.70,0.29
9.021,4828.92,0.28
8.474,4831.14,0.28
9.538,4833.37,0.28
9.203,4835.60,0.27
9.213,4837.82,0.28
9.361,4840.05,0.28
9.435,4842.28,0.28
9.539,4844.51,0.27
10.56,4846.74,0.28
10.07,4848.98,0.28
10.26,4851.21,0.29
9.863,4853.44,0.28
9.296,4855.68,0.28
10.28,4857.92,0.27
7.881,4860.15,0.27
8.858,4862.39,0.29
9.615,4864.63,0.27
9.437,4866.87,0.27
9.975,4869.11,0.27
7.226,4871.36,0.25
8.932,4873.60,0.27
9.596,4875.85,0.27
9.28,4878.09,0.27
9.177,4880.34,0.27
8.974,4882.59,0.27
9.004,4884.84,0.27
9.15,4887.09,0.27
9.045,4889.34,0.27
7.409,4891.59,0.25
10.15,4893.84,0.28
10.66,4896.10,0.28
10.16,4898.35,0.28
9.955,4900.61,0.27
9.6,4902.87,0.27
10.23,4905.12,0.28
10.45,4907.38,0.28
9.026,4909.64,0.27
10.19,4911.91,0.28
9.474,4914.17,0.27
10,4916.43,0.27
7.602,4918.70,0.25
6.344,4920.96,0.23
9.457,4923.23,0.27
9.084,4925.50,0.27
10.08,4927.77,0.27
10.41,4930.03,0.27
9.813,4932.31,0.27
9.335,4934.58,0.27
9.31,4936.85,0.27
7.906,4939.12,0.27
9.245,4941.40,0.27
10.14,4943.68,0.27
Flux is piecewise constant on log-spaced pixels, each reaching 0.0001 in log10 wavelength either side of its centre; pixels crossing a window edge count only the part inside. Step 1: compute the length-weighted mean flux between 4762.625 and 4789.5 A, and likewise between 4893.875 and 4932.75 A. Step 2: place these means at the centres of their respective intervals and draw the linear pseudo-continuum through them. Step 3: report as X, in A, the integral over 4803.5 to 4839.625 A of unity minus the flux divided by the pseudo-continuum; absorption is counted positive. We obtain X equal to -2.70 A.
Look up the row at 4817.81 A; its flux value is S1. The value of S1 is 9.95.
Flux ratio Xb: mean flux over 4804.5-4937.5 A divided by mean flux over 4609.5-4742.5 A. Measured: 0.96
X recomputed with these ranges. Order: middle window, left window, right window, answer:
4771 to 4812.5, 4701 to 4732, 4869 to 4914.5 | 1.68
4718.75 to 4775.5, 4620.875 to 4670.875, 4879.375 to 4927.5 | 0.70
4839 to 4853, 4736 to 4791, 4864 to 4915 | -0.87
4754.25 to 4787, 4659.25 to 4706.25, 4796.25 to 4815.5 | 3.82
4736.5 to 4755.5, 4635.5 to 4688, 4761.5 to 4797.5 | -1.44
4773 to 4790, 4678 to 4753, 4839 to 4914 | 2.05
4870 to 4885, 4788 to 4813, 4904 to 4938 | 0.94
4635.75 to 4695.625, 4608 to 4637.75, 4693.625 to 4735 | 0.73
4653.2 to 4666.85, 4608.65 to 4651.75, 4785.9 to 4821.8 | -0.14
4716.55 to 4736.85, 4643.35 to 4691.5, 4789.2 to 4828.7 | -0.41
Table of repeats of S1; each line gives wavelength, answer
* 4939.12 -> 7.906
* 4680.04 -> 9.579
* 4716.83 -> 10.83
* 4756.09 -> 9.103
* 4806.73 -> 9.53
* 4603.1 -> 9.303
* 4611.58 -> 10.19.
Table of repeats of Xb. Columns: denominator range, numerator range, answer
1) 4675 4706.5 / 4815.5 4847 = 0.96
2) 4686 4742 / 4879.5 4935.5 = 0.96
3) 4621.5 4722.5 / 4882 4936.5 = 0.96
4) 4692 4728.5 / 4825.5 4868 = 0.96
